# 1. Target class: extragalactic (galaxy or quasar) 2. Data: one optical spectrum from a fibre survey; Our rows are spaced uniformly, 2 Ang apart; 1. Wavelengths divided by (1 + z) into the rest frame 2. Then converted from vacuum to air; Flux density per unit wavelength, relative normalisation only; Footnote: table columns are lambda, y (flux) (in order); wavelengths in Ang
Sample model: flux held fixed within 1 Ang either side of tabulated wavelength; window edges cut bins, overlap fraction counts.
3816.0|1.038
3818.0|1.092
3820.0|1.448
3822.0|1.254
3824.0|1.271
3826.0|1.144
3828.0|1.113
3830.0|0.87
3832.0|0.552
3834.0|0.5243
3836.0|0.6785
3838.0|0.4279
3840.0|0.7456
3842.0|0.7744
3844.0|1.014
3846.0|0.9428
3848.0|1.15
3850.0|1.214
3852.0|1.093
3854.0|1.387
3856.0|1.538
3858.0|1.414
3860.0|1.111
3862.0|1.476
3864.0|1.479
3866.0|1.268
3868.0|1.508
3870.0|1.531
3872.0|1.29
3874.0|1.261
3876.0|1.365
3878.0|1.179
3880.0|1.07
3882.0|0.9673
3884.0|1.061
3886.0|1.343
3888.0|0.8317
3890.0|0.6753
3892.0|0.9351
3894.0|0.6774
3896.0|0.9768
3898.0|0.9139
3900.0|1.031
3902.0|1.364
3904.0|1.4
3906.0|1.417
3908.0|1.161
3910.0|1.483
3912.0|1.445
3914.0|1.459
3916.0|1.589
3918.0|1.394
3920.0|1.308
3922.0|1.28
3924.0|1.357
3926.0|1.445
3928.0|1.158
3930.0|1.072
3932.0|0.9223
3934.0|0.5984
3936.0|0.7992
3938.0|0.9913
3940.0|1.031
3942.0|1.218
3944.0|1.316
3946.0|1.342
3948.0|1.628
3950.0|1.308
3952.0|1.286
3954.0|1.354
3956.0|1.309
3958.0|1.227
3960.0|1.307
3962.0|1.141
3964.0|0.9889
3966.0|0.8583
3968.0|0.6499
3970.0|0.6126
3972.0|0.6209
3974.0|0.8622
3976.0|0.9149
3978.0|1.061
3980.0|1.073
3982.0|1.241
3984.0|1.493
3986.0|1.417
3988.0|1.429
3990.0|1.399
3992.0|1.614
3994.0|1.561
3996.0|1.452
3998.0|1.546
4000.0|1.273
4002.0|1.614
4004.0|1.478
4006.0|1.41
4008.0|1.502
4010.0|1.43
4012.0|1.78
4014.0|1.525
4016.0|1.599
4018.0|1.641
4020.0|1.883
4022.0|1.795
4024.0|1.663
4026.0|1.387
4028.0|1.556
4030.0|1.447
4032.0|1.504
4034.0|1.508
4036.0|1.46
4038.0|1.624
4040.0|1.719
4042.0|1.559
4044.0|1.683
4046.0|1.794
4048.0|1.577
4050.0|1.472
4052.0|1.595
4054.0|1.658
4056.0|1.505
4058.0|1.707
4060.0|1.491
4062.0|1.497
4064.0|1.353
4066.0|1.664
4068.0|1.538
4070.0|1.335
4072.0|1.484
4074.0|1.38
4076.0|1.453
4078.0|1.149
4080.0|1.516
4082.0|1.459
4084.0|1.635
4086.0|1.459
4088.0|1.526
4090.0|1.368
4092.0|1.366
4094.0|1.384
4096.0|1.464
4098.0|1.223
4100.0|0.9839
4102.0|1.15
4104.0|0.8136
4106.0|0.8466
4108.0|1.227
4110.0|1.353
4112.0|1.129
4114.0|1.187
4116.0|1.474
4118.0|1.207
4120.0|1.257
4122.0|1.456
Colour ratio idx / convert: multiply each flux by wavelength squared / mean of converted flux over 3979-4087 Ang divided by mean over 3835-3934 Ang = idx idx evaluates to 1.40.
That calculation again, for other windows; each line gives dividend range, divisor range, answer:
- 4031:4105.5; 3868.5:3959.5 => 1.31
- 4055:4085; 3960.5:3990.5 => 1.47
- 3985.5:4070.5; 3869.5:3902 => 1.56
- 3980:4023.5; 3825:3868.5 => 1.55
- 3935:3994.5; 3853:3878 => 0.89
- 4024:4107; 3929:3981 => 1.45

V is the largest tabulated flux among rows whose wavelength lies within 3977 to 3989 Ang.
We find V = 1.493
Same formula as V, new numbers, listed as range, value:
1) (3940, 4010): 1.628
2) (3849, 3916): 1.589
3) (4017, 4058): 1.883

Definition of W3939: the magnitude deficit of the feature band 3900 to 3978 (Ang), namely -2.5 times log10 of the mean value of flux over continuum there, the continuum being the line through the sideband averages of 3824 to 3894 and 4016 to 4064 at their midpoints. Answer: 0.11 mag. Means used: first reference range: 1.08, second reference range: 1.59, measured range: 1.17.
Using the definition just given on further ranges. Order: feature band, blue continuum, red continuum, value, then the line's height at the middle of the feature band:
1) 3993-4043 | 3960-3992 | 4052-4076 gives -0.211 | 1.28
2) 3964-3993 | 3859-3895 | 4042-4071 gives 0.273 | 1.39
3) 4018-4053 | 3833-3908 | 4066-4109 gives -0.247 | 1.28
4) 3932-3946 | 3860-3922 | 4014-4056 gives 0.316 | 1.35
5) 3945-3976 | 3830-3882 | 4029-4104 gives 0.175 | 1.29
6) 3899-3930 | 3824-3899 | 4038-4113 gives -0.162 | 1.16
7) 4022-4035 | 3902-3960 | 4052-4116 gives -0.153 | 1.33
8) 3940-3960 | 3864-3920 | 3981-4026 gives 0.051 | 1.38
